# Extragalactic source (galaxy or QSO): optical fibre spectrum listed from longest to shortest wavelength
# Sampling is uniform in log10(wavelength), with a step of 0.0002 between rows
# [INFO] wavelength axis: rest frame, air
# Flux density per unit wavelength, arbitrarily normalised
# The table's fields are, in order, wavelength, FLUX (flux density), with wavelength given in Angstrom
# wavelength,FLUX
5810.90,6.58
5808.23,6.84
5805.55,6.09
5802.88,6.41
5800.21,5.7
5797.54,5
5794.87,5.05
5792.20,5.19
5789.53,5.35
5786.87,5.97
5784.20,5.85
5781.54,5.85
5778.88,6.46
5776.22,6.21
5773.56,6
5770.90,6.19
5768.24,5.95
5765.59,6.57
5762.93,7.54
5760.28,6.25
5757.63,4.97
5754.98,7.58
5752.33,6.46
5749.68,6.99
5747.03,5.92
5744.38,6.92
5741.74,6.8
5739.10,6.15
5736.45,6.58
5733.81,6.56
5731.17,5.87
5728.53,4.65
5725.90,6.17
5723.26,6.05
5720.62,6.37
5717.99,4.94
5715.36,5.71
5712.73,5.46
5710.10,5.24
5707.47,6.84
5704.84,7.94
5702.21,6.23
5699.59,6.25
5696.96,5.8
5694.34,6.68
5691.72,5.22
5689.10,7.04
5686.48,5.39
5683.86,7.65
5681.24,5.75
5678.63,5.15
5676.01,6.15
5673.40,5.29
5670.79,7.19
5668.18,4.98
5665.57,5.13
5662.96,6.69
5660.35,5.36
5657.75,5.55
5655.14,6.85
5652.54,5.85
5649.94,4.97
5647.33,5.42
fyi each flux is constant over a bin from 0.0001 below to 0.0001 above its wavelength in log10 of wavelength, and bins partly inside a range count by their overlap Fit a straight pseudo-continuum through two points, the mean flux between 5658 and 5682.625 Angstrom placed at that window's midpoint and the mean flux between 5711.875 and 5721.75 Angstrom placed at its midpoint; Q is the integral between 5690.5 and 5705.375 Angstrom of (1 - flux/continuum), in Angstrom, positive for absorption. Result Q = -1.6 Angstrom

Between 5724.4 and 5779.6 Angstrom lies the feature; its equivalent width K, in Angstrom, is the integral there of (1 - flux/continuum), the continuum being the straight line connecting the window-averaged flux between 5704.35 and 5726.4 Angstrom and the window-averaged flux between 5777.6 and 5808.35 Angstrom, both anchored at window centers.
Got -4.0 Angstrom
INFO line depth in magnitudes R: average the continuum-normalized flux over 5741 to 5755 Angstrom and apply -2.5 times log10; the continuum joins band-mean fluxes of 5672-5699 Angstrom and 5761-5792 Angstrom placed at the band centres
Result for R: -0.101 mag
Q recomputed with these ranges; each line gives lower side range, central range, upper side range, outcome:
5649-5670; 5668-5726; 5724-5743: -1.64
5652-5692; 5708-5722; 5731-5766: 1.49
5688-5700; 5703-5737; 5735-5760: 1.62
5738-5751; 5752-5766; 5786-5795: -0.84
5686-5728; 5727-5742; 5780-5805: -0.33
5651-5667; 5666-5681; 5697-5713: 0.78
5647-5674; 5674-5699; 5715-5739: -1.07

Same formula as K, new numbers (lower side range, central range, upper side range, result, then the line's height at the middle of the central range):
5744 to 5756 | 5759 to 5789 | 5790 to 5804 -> -0.76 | 6.08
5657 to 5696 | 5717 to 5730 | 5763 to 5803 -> 0.59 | 5.92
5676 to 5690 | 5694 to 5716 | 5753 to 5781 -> -0.07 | 6.22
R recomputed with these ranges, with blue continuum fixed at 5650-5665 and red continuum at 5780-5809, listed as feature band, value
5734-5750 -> -0.13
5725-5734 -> 0.02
